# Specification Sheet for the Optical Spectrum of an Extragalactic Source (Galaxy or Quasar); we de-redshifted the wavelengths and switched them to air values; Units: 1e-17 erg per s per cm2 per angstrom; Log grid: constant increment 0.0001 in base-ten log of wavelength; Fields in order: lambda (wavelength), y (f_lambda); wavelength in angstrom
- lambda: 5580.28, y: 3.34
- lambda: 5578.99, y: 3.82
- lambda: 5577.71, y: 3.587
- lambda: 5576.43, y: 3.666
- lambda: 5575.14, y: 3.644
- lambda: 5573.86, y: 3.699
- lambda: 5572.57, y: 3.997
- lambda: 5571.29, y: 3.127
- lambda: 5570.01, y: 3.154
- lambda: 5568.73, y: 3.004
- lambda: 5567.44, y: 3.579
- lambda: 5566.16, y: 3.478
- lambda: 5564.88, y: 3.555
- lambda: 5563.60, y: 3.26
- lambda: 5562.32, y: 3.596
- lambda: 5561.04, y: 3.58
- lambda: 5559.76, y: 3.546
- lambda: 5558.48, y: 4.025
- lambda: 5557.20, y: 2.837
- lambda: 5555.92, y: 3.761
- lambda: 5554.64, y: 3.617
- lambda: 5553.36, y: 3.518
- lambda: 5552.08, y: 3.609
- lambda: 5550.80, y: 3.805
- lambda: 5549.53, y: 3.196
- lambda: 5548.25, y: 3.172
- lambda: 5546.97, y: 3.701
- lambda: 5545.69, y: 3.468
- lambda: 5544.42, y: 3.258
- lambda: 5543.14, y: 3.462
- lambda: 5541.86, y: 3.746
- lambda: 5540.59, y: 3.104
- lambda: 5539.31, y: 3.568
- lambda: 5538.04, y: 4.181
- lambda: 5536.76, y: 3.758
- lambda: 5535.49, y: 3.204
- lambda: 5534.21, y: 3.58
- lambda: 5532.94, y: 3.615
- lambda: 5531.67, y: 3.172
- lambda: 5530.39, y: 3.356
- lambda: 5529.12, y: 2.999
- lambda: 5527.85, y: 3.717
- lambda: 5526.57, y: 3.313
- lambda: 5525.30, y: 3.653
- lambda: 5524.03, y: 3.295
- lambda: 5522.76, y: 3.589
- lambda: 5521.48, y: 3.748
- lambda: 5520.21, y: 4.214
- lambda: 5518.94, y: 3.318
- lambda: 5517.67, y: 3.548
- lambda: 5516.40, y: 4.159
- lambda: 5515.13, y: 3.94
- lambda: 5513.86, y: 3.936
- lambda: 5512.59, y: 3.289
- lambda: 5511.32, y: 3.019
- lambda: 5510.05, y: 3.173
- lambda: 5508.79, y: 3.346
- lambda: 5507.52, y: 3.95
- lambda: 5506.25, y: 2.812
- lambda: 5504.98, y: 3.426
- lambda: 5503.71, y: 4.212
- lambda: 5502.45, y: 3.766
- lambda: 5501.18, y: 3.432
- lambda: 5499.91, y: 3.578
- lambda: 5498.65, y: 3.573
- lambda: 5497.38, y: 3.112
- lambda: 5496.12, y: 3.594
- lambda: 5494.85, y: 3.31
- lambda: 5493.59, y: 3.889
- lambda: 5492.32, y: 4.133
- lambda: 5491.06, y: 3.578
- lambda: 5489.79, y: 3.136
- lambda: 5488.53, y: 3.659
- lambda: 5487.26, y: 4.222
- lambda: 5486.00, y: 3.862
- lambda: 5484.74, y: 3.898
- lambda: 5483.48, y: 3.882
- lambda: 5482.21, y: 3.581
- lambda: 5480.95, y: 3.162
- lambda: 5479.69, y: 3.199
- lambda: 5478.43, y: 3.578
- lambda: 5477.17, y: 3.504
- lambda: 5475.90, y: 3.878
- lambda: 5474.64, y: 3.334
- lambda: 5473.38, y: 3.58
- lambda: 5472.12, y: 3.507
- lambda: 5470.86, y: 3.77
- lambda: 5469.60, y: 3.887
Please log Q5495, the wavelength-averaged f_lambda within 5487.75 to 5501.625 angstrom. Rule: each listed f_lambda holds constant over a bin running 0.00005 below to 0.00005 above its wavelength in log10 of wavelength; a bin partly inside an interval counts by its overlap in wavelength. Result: 3.55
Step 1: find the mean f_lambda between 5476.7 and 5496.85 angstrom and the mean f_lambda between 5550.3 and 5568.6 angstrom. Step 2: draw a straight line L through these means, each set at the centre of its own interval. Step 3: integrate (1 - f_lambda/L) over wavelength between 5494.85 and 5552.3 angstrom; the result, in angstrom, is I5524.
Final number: 1.0 angstrom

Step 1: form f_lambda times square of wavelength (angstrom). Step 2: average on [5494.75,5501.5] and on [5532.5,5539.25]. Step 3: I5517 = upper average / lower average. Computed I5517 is 1.08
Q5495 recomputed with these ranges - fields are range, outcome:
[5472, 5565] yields 3.55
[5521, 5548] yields 3.49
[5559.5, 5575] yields 3.47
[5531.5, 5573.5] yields 3.5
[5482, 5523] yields 3.63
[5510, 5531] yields 3.56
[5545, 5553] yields 3.49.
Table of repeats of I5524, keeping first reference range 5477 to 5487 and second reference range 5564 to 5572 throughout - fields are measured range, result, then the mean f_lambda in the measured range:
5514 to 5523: -0.8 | 3.8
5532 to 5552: -0.6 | 3.52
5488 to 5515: 0.2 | 3.53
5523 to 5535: 0.1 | 3.41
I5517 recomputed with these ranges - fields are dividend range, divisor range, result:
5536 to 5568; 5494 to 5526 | 1.01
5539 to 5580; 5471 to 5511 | 1.00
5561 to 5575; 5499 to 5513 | 1.02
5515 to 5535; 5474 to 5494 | 0.99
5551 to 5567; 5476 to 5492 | 1.00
